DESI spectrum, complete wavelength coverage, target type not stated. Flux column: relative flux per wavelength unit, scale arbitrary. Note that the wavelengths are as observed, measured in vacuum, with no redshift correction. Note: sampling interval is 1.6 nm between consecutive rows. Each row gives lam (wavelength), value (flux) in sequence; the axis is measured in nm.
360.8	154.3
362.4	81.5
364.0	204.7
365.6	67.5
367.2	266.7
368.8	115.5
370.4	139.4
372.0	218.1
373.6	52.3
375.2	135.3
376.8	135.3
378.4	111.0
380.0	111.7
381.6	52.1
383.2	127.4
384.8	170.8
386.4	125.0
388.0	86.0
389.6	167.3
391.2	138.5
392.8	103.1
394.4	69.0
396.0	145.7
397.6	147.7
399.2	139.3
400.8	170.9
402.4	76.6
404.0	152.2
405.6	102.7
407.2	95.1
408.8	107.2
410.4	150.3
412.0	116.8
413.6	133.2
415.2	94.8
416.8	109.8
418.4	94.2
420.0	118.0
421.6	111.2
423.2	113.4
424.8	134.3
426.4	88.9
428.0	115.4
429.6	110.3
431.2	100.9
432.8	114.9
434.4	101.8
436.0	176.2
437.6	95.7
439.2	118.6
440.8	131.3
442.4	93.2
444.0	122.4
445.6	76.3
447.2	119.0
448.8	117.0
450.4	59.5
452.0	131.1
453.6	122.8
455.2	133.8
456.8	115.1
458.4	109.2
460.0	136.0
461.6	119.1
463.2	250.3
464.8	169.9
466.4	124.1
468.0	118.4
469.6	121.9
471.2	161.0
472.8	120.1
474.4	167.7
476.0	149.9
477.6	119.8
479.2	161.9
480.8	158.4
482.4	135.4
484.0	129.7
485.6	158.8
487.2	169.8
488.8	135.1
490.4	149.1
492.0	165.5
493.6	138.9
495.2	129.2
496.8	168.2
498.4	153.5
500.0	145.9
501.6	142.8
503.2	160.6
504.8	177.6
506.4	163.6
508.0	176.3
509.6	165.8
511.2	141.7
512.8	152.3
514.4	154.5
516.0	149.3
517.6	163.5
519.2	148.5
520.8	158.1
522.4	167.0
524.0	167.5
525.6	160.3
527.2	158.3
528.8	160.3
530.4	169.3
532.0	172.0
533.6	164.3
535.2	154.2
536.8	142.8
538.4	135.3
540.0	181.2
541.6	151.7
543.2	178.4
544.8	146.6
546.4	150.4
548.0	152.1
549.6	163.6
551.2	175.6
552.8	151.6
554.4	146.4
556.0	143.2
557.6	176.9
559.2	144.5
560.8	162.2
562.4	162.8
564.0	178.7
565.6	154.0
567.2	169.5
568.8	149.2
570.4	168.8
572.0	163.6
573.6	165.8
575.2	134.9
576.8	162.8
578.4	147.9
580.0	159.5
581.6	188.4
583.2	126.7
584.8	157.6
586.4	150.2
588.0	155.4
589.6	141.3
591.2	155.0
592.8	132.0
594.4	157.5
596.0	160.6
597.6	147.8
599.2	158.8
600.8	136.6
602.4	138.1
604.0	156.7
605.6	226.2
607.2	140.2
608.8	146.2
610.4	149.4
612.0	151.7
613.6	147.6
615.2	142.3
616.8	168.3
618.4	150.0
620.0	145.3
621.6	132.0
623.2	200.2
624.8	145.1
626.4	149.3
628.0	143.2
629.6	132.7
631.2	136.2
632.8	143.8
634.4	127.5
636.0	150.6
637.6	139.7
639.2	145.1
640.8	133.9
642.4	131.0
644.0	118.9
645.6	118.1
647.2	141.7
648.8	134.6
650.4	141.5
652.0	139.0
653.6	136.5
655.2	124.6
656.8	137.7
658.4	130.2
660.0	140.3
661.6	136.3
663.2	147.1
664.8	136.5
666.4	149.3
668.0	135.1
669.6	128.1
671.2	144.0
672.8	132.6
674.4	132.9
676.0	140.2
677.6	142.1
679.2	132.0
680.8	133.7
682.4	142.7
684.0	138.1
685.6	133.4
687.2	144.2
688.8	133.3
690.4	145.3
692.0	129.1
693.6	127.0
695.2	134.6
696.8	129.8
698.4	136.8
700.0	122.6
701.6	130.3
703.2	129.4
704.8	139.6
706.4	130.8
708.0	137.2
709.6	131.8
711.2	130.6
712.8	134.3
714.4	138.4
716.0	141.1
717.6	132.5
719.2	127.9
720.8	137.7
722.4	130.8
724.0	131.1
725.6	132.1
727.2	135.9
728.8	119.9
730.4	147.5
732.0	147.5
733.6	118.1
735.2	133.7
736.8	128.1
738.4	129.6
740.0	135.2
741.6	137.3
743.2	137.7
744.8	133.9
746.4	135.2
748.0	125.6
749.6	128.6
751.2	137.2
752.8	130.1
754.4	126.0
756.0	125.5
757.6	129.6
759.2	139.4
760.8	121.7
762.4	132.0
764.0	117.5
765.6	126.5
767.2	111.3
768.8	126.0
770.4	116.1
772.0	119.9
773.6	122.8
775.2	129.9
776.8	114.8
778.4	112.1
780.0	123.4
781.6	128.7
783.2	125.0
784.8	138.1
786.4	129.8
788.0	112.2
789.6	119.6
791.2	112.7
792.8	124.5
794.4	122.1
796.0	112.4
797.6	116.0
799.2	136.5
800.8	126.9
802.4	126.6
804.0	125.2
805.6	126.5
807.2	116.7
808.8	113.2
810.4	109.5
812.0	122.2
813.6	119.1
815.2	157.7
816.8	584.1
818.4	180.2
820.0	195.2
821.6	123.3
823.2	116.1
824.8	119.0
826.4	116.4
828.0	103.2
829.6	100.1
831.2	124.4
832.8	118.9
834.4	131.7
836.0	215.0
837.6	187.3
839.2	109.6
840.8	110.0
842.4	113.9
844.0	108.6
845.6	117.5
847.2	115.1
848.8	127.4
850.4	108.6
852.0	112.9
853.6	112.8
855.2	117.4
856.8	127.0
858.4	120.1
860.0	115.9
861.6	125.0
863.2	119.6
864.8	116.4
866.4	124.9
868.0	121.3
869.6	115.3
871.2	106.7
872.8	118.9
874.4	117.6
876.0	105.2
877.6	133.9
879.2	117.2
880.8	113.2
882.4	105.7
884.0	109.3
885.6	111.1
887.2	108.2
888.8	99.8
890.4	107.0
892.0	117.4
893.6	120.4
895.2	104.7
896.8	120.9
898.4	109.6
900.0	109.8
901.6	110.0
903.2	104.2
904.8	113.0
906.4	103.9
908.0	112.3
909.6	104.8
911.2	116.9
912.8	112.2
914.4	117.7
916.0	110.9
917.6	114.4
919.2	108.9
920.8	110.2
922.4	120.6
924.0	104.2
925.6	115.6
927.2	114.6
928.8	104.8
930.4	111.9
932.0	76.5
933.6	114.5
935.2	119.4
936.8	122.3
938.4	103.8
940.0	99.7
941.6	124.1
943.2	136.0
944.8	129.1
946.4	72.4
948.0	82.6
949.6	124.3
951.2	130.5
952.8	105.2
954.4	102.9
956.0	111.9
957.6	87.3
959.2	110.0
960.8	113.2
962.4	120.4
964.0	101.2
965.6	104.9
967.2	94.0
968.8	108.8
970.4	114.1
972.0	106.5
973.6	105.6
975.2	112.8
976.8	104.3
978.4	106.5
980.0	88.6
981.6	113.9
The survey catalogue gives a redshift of 0.24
